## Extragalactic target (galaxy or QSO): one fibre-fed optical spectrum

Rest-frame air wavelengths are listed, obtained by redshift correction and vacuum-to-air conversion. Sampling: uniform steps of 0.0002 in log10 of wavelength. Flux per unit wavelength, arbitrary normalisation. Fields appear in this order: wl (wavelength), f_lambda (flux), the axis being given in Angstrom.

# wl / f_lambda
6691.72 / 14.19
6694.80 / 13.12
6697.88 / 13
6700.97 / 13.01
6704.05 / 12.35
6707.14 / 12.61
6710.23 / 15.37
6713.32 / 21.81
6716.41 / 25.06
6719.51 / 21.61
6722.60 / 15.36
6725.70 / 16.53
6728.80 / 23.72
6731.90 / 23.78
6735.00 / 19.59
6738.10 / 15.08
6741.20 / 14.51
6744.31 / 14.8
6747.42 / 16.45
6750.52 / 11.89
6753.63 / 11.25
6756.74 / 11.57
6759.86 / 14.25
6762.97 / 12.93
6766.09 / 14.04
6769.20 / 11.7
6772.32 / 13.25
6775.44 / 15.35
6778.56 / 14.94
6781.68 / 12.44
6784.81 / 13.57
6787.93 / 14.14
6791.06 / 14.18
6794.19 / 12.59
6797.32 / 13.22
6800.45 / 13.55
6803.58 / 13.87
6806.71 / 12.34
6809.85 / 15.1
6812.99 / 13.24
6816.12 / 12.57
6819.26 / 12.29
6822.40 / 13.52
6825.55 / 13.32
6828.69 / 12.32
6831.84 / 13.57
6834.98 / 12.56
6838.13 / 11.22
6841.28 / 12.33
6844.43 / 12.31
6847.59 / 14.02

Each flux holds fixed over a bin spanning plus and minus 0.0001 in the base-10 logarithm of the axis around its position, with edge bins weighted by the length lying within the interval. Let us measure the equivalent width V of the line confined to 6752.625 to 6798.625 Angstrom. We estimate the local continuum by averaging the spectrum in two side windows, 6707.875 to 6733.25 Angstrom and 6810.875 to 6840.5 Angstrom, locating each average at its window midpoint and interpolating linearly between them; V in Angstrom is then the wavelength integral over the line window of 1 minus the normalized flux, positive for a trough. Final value 8.2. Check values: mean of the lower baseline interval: 20.1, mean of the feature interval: 13.3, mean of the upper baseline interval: 12.8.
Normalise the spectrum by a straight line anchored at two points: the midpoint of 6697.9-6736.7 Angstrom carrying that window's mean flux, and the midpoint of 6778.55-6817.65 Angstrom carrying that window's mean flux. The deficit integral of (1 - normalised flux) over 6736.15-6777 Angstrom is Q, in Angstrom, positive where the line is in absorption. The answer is 5.7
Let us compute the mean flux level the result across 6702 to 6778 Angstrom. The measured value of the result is 16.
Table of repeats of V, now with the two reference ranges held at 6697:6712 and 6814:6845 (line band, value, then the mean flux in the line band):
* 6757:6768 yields -0.3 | 13.4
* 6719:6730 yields -4.7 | 18.9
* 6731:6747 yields -4.9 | 17.2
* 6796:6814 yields -1.1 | 13.6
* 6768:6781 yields -0.8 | 13.8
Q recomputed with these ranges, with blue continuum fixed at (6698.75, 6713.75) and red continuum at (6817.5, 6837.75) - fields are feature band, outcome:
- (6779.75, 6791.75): -0.18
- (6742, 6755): 0.19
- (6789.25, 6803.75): -0.24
